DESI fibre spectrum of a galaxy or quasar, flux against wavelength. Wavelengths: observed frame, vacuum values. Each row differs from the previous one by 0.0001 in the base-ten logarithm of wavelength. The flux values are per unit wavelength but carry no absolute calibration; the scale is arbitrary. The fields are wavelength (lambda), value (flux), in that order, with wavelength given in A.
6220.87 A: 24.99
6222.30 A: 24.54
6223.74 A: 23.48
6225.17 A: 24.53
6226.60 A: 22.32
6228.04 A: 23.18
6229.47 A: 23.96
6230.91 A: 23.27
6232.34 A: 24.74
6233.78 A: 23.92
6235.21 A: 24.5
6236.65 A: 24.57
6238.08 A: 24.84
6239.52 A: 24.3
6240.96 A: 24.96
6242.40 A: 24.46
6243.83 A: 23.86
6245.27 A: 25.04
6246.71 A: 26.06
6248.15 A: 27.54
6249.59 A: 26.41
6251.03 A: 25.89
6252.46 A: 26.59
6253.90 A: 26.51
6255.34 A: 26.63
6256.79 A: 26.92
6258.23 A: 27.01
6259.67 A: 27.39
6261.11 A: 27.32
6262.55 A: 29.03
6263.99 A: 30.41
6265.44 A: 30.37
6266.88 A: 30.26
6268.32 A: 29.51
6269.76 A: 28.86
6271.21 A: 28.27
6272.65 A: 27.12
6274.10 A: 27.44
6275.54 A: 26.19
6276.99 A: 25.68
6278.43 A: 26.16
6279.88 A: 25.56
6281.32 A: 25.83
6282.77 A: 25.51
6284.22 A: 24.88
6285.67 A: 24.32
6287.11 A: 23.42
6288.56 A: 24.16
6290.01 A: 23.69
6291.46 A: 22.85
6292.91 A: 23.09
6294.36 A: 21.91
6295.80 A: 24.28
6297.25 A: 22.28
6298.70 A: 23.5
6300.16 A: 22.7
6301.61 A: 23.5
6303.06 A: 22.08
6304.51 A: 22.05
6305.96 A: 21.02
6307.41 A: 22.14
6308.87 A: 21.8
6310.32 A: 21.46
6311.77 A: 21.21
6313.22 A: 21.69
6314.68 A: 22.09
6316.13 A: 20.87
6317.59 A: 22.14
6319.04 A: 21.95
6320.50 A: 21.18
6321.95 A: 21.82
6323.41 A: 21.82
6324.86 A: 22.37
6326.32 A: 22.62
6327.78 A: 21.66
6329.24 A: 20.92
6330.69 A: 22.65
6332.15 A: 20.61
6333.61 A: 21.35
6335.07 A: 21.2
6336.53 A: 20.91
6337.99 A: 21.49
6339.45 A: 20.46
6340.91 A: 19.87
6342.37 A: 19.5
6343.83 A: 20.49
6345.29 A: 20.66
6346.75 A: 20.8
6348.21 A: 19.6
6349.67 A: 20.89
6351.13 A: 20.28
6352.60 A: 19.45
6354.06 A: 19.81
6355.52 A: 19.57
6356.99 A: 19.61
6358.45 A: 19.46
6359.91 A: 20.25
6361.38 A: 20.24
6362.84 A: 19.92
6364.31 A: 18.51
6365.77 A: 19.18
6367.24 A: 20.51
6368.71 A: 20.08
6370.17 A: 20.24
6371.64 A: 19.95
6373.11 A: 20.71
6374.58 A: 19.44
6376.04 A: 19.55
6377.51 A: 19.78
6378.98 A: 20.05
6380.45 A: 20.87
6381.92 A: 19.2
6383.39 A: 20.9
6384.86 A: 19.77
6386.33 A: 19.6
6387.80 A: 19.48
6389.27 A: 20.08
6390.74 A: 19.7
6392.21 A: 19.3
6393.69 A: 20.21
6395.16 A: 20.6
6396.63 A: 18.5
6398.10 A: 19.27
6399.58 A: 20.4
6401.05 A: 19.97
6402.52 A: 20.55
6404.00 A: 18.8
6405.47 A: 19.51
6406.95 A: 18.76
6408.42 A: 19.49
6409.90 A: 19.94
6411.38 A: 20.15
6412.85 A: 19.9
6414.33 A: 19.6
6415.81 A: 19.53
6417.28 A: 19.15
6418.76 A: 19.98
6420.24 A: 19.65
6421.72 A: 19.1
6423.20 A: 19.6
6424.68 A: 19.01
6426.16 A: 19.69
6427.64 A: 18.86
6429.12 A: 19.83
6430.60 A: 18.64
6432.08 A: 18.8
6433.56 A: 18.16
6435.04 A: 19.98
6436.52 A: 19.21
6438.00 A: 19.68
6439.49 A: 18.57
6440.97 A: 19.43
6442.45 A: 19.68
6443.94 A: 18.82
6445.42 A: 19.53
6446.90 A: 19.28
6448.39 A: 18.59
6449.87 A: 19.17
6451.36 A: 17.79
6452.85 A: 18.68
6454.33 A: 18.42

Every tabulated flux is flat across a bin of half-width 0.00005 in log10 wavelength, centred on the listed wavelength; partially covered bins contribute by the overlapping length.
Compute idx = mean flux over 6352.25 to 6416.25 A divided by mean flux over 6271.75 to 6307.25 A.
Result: 0.82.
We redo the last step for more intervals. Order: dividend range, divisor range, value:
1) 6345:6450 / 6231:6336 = 0.81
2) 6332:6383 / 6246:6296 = 0.76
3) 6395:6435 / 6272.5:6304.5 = 0.80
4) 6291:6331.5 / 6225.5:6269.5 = 0.85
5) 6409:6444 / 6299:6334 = 0.89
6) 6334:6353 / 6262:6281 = 0.73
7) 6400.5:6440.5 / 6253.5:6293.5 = 0.73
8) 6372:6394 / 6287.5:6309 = 0.87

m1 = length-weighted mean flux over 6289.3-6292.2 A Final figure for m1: 23.2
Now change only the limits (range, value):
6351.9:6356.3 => 19.6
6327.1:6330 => 21.3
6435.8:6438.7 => 19.5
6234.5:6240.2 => 24.5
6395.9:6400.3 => 19.4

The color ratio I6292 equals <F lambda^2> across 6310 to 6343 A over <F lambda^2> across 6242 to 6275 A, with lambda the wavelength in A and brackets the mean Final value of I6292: 0.80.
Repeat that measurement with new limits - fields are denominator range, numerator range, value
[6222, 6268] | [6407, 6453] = 0.79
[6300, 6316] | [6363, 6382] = 0.93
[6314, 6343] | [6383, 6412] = 0.94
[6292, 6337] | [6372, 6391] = 0.93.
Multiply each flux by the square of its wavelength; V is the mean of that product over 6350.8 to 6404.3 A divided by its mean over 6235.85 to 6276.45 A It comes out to 0.8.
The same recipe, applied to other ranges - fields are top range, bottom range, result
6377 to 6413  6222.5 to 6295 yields 0.80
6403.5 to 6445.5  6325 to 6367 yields 0.97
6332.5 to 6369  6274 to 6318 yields 0.88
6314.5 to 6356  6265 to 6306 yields 0.85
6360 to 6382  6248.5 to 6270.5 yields 0.74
